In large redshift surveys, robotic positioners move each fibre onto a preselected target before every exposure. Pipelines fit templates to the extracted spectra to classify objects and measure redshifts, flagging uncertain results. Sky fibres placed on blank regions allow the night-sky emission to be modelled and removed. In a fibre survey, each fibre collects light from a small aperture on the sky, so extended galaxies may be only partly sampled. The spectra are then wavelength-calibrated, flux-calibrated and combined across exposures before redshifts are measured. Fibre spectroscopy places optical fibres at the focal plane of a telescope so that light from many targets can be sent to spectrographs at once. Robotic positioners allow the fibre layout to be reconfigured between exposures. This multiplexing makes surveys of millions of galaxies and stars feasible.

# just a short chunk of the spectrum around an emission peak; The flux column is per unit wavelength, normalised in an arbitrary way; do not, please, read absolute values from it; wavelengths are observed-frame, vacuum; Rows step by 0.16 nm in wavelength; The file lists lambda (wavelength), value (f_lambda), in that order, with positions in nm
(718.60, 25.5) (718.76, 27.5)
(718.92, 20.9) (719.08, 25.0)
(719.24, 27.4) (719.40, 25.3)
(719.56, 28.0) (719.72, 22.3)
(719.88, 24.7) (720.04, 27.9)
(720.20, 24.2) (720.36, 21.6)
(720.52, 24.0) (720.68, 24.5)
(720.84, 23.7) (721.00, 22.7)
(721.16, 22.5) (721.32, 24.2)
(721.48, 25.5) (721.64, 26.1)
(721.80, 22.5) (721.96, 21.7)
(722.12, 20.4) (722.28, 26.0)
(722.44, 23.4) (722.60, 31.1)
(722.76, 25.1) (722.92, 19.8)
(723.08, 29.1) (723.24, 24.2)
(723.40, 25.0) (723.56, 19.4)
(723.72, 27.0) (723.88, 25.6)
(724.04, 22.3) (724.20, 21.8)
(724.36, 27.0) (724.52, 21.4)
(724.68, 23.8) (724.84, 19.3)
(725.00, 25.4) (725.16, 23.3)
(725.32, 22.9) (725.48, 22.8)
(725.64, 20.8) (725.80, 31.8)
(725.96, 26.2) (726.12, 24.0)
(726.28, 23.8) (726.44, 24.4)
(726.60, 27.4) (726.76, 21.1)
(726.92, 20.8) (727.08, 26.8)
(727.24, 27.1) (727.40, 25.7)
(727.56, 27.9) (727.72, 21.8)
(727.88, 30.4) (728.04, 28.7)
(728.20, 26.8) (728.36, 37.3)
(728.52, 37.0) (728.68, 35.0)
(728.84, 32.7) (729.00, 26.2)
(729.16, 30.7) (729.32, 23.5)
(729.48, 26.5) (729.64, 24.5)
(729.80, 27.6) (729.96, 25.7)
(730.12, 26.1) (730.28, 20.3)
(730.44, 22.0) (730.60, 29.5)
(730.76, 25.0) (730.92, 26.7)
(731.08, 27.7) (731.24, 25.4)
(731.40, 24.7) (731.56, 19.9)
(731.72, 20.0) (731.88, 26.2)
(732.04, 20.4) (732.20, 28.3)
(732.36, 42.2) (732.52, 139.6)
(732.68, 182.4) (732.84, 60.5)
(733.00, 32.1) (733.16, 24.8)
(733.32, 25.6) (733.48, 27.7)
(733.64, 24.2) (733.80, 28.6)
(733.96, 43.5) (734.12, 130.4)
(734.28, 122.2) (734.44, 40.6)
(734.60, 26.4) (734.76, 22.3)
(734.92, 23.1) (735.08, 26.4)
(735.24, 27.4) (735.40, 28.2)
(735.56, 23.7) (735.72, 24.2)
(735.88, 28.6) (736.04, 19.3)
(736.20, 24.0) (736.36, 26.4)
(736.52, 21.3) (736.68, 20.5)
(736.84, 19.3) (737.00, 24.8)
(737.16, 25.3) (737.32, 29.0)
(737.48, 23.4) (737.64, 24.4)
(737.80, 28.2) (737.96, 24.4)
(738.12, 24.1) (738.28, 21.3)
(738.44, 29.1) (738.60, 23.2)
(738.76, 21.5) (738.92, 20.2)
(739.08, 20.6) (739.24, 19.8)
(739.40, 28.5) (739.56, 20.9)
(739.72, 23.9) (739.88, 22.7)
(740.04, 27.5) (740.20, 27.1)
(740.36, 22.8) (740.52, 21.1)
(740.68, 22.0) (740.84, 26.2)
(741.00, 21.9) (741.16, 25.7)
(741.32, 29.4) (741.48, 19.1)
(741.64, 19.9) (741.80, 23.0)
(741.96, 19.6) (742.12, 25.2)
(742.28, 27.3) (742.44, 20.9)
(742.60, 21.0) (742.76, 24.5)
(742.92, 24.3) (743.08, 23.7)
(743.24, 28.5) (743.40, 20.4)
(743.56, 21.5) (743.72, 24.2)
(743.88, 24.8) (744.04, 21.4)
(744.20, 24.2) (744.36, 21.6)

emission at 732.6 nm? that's [S II] 6716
